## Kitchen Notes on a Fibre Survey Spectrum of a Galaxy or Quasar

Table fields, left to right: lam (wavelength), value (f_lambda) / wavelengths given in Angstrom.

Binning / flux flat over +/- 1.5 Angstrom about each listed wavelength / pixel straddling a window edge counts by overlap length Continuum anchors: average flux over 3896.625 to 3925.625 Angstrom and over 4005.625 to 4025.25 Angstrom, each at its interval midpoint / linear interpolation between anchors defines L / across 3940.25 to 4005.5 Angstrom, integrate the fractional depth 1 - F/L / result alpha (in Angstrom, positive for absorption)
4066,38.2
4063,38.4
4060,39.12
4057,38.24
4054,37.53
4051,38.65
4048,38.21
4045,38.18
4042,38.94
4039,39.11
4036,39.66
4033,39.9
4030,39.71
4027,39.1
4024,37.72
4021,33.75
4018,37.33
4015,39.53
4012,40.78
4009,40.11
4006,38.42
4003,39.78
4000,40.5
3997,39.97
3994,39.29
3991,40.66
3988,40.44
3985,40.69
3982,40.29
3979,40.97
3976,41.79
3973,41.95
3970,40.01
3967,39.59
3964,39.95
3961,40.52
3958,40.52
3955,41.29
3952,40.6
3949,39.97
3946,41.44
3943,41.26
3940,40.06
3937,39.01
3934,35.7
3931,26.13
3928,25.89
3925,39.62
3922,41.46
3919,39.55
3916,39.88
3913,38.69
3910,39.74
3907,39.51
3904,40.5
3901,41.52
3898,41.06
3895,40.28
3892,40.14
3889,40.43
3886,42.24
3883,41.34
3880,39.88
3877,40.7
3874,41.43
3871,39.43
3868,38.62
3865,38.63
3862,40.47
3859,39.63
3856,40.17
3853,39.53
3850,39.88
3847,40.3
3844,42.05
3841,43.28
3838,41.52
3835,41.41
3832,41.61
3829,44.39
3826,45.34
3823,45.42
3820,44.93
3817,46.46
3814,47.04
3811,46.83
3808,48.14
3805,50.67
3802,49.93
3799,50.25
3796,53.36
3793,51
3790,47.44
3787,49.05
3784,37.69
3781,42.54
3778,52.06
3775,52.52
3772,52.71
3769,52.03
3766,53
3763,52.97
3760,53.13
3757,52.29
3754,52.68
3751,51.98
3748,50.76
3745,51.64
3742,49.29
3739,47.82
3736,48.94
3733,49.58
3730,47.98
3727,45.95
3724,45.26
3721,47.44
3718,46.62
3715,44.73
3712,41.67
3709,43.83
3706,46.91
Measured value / -2.48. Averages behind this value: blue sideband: 40.2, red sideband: 38.2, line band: 40.5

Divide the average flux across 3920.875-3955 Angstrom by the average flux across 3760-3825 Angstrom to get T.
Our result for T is 0.8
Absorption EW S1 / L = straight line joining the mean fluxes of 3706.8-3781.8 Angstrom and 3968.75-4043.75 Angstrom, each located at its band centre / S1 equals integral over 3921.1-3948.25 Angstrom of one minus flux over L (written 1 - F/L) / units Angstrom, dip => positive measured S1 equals 3.5 Angstrom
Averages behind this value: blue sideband 49.2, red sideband 39.6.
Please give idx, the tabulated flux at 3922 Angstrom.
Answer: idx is 41.46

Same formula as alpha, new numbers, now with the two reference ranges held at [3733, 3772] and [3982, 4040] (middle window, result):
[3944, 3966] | 0.7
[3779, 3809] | 0.8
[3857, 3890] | 3.9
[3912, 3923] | 1.0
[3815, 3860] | 4.7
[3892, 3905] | 1.1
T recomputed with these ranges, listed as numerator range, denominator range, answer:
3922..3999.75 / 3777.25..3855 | 0.86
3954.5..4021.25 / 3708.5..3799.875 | 0.82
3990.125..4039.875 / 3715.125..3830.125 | 0.80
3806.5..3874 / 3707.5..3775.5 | 0.86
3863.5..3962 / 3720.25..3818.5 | 0.80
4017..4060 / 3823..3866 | 0.92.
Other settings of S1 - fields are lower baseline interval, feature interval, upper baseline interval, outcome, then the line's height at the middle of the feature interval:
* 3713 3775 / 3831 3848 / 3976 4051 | 1.61 Angstrom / 46.1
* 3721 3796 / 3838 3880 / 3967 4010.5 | 4.81 Angstrom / 45.6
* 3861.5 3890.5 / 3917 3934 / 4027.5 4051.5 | 2.19 Angstrom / 39.9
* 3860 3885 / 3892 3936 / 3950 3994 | 2.61 Angstrom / 40.3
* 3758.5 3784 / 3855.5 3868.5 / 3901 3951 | 1.13 Angstrom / 43.3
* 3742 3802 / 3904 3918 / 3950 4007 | 1.32 Angstrom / 43.7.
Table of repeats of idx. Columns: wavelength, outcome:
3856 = 40.17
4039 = 39.11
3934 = 35.7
